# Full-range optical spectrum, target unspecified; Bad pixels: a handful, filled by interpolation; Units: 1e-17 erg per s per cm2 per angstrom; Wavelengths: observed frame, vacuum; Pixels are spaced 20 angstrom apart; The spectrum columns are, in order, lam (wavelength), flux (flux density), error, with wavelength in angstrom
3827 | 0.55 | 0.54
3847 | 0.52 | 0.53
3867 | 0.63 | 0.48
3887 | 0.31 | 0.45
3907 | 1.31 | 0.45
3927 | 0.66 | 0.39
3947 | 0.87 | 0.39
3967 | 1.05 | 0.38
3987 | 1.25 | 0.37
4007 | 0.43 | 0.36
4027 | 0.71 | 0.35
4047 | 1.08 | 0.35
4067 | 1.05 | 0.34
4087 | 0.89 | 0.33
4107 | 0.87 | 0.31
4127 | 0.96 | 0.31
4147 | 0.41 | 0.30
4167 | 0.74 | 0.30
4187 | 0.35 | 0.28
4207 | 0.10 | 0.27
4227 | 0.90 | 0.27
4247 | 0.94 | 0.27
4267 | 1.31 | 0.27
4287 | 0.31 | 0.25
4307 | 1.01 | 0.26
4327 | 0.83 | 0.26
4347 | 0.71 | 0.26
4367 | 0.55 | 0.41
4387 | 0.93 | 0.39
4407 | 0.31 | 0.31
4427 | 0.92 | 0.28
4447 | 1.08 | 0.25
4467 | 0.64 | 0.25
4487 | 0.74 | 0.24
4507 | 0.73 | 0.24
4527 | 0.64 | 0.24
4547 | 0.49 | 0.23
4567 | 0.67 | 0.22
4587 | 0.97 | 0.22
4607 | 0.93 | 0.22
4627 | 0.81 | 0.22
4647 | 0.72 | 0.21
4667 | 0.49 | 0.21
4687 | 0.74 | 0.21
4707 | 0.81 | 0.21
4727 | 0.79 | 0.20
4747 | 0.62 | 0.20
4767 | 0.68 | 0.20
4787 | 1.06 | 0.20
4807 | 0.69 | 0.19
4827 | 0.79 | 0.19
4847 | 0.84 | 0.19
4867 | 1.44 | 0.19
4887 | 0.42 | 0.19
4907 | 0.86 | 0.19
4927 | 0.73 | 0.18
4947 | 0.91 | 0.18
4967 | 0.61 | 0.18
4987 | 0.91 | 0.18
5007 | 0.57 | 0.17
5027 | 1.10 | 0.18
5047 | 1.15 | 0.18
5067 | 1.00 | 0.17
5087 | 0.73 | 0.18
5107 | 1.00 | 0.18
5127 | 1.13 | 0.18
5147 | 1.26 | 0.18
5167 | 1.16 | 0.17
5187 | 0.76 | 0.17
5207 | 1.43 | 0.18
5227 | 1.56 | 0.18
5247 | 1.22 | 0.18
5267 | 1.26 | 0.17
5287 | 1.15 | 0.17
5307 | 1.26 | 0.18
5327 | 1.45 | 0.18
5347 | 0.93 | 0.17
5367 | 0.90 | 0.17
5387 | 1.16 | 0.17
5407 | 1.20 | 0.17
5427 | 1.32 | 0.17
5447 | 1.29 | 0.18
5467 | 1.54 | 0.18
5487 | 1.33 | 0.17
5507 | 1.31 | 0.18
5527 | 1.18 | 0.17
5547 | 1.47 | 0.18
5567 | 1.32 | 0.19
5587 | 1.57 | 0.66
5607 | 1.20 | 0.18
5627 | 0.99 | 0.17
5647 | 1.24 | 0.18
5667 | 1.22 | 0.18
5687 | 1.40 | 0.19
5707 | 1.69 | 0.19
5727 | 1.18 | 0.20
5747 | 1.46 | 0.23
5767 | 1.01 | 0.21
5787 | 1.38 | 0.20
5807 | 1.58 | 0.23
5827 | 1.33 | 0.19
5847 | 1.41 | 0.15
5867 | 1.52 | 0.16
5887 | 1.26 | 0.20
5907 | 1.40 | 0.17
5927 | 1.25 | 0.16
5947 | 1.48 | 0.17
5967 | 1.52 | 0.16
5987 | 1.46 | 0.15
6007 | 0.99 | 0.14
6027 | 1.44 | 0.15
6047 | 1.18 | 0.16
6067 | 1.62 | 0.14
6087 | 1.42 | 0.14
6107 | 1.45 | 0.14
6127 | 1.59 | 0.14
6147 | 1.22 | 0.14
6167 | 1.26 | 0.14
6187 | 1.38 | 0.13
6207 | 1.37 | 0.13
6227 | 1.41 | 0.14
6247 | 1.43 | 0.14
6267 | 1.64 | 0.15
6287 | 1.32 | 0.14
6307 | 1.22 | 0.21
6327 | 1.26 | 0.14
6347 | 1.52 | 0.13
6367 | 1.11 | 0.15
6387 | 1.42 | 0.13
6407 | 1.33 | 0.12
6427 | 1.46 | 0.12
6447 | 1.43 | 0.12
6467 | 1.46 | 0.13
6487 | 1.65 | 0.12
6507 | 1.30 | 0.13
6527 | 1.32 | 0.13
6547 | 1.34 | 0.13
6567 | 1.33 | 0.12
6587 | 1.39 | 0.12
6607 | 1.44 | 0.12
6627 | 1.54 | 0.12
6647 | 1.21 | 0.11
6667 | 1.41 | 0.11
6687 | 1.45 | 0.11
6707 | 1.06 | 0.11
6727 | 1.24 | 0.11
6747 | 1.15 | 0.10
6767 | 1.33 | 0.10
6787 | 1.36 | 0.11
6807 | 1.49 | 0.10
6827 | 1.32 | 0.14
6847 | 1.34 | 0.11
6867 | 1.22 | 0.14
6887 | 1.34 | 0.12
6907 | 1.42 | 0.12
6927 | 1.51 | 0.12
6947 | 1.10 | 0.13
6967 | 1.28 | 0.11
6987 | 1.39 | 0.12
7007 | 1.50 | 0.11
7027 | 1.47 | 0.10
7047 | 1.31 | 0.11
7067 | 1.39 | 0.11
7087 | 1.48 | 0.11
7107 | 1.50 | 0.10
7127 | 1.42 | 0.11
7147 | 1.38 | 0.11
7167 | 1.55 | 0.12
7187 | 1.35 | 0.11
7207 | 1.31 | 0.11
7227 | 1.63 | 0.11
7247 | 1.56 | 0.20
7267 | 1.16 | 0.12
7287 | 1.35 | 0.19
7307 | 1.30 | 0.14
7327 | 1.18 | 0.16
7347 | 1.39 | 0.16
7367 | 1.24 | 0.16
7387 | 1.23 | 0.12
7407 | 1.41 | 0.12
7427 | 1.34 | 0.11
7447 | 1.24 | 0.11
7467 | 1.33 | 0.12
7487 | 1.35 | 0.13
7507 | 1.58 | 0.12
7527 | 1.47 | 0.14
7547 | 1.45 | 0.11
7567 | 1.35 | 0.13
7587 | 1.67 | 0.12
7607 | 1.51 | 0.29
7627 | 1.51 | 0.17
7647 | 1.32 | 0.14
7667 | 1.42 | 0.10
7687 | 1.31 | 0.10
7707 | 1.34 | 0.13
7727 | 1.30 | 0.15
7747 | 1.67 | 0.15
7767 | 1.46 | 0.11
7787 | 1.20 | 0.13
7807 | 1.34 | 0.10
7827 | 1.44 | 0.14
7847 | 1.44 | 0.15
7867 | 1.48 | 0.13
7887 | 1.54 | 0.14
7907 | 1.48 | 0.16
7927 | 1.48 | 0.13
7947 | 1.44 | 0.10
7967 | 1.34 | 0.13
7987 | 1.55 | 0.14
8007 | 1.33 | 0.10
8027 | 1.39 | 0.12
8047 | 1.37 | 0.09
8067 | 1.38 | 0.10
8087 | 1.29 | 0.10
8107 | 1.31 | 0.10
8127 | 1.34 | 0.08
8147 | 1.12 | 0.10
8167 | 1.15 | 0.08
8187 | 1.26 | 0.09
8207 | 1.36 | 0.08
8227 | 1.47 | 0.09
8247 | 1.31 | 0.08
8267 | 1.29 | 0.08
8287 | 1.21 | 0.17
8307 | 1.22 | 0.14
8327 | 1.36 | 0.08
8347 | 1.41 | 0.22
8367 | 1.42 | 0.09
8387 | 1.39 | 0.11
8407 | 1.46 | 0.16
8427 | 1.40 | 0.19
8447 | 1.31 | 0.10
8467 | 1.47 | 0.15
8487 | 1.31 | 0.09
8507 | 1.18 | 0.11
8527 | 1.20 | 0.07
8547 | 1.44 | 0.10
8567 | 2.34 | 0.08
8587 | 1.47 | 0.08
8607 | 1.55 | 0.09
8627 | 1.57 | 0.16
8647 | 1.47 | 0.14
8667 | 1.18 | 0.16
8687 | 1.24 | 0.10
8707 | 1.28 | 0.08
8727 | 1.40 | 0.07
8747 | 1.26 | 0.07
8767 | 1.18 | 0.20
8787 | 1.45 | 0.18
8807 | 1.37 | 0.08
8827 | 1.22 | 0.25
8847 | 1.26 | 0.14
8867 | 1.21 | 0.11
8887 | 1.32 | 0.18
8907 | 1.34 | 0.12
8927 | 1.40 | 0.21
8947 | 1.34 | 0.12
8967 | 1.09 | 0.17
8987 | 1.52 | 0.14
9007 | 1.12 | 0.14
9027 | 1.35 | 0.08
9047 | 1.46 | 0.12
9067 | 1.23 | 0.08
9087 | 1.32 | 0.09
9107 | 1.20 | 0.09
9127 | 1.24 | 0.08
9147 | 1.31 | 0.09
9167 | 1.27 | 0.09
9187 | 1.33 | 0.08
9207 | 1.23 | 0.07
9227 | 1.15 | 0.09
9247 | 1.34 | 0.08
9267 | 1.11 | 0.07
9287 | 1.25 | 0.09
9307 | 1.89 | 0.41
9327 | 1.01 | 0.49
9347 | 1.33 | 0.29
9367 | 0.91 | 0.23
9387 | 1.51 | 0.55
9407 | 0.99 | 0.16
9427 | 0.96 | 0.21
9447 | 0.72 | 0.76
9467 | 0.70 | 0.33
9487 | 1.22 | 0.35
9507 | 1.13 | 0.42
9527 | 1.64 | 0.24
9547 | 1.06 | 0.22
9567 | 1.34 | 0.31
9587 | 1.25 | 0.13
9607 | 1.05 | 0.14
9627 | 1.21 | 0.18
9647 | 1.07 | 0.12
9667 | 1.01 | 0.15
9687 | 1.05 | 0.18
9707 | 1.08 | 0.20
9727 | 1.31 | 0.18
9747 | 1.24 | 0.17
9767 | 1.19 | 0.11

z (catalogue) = 0.306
